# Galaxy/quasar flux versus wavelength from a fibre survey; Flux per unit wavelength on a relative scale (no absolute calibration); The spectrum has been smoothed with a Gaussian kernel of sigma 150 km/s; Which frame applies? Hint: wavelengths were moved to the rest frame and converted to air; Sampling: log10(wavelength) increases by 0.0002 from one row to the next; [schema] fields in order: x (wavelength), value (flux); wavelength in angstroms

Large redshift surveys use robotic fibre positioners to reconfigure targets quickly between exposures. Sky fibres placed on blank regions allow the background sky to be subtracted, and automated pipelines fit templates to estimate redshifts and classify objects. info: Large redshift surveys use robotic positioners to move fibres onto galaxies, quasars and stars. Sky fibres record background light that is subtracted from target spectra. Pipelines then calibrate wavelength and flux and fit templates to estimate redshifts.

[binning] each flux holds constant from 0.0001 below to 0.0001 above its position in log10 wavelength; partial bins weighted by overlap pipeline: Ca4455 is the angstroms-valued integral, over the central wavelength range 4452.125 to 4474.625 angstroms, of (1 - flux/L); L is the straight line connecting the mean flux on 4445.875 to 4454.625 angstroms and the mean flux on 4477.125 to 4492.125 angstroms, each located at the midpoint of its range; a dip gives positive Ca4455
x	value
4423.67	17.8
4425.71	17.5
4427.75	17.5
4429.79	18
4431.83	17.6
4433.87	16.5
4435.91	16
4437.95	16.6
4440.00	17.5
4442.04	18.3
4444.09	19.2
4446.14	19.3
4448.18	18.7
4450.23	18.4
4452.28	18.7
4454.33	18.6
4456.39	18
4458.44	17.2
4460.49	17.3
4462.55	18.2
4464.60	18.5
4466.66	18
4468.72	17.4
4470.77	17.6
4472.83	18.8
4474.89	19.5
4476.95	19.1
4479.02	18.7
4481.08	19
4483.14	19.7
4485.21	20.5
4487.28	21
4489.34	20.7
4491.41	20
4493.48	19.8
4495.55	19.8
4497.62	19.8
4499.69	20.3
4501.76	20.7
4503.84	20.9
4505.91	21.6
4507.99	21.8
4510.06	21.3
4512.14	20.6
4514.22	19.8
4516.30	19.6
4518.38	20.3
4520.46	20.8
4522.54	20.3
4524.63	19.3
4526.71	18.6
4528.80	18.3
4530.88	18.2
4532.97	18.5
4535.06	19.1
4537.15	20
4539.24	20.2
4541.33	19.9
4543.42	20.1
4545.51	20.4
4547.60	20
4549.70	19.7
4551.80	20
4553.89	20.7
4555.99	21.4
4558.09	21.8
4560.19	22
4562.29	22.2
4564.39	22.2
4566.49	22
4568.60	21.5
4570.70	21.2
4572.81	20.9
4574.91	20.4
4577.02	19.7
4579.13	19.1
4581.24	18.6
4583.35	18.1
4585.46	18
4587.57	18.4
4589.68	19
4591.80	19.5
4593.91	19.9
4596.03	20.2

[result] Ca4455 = 1.3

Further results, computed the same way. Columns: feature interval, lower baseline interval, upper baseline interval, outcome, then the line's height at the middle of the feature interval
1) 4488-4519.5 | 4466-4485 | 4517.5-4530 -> -2.0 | 19.2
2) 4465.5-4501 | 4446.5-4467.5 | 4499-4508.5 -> 0.7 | 19.8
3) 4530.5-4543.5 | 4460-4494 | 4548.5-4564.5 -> 0.8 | 20.7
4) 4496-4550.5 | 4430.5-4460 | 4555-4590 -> -1.6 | 19.4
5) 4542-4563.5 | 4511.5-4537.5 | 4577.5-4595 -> -1.8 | 19.2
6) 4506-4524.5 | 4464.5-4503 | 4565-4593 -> -0.9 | 19.6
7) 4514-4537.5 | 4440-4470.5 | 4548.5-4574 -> 1.0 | 20.3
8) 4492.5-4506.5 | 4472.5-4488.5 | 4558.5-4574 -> -0.2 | 20.1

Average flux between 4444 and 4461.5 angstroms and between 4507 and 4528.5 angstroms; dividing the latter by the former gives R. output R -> 1.1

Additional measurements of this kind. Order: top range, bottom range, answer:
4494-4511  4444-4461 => 1.13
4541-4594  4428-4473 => 1.13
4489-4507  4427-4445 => 1.17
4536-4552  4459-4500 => 1.05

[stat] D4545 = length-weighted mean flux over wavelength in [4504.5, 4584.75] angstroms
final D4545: 20.3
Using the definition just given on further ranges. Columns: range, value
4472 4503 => 19.8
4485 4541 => 20.1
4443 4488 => 18.7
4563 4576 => 21.4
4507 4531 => 20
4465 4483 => 18.6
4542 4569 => 21.1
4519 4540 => 19.3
